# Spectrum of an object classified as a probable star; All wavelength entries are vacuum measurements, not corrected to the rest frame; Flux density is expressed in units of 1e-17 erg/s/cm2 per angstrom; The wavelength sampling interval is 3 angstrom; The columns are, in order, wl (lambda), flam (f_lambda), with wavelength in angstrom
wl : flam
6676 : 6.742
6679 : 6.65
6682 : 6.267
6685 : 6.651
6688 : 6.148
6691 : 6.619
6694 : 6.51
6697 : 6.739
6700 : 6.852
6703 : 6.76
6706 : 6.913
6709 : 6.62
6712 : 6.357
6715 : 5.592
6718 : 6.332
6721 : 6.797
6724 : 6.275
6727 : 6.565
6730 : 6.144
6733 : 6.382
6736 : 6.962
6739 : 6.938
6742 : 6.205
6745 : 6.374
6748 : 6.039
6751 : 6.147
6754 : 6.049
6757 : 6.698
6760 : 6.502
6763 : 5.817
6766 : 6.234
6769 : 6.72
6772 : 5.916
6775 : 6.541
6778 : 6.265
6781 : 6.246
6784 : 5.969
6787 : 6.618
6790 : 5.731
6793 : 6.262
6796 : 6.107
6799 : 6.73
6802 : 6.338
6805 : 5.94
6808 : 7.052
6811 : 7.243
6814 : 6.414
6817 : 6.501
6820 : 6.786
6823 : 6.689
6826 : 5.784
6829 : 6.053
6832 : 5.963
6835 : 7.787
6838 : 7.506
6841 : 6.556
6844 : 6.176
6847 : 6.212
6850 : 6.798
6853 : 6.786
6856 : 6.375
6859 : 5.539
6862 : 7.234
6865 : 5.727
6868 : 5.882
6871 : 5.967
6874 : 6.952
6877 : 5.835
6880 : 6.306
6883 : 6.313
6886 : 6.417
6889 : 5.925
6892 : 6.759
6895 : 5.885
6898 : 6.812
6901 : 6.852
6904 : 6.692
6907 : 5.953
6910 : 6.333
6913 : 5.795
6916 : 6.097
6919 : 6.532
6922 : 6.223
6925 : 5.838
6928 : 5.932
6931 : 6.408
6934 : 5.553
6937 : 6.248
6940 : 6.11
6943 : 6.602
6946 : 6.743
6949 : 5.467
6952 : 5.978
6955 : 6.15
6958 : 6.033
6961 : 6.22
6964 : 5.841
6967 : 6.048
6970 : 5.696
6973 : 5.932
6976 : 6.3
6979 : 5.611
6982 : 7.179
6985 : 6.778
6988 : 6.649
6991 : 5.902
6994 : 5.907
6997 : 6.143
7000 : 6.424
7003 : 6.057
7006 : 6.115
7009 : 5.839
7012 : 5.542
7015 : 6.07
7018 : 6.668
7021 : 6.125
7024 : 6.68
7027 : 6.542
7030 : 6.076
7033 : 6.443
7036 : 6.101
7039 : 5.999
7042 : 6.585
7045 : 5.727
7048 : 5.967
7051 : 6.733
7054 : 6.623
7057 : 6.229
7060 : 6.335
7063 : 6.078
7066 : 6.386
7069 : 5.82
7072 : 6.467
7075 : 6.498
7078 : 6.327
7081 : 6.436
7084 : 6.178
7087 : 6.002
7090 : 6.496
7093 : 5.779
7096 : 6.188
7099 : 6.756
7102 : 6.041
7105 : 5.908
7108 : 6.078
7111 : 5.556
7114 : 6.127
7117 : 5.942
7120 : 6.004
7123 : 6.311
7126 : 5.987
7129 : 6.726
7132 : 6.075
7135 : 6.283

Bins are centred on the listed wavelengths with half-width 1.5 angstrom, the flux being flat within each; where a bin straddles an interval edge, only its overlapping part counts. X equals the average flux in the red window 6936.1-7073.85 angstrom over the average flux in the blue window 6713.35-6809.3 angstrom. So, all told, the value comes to 0.98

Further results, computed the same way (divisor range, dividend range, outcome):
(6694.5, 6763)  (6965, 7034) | 0.96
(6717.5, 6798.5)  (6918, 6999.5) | 0.97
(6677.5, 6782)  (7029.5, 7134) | 0.97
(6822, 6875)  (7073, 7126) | 0.96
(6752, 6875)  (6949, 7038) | 0.96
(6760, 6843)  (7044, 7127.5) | 0.96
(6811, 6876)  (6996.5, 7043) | 0.96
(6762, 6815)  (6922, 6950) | 0.96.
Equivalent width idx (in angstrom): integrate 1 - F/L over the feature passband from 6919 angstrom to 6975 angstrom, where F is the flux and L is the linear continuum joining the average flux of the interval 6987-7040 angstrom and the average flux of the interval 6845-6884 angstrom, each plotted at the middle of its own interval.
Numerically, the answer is 1.45 angstrom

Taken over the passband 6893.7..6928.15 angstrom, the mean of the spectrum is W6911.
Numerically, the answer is 6.26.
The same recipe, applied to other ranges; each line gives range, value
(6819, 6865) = 6.52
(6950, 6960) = 6.03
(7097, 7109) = 6.2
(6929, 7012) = 6.13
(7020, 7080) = 6.29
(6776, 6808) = 6.26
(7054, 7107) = 6.24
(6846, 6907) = 6.35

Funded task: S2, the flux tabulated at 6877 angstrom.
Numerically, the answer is 5.835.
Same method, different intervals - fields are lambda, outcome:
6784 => 5.969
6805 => 5.94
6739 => 6.938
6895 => 5.885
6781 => 6.246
